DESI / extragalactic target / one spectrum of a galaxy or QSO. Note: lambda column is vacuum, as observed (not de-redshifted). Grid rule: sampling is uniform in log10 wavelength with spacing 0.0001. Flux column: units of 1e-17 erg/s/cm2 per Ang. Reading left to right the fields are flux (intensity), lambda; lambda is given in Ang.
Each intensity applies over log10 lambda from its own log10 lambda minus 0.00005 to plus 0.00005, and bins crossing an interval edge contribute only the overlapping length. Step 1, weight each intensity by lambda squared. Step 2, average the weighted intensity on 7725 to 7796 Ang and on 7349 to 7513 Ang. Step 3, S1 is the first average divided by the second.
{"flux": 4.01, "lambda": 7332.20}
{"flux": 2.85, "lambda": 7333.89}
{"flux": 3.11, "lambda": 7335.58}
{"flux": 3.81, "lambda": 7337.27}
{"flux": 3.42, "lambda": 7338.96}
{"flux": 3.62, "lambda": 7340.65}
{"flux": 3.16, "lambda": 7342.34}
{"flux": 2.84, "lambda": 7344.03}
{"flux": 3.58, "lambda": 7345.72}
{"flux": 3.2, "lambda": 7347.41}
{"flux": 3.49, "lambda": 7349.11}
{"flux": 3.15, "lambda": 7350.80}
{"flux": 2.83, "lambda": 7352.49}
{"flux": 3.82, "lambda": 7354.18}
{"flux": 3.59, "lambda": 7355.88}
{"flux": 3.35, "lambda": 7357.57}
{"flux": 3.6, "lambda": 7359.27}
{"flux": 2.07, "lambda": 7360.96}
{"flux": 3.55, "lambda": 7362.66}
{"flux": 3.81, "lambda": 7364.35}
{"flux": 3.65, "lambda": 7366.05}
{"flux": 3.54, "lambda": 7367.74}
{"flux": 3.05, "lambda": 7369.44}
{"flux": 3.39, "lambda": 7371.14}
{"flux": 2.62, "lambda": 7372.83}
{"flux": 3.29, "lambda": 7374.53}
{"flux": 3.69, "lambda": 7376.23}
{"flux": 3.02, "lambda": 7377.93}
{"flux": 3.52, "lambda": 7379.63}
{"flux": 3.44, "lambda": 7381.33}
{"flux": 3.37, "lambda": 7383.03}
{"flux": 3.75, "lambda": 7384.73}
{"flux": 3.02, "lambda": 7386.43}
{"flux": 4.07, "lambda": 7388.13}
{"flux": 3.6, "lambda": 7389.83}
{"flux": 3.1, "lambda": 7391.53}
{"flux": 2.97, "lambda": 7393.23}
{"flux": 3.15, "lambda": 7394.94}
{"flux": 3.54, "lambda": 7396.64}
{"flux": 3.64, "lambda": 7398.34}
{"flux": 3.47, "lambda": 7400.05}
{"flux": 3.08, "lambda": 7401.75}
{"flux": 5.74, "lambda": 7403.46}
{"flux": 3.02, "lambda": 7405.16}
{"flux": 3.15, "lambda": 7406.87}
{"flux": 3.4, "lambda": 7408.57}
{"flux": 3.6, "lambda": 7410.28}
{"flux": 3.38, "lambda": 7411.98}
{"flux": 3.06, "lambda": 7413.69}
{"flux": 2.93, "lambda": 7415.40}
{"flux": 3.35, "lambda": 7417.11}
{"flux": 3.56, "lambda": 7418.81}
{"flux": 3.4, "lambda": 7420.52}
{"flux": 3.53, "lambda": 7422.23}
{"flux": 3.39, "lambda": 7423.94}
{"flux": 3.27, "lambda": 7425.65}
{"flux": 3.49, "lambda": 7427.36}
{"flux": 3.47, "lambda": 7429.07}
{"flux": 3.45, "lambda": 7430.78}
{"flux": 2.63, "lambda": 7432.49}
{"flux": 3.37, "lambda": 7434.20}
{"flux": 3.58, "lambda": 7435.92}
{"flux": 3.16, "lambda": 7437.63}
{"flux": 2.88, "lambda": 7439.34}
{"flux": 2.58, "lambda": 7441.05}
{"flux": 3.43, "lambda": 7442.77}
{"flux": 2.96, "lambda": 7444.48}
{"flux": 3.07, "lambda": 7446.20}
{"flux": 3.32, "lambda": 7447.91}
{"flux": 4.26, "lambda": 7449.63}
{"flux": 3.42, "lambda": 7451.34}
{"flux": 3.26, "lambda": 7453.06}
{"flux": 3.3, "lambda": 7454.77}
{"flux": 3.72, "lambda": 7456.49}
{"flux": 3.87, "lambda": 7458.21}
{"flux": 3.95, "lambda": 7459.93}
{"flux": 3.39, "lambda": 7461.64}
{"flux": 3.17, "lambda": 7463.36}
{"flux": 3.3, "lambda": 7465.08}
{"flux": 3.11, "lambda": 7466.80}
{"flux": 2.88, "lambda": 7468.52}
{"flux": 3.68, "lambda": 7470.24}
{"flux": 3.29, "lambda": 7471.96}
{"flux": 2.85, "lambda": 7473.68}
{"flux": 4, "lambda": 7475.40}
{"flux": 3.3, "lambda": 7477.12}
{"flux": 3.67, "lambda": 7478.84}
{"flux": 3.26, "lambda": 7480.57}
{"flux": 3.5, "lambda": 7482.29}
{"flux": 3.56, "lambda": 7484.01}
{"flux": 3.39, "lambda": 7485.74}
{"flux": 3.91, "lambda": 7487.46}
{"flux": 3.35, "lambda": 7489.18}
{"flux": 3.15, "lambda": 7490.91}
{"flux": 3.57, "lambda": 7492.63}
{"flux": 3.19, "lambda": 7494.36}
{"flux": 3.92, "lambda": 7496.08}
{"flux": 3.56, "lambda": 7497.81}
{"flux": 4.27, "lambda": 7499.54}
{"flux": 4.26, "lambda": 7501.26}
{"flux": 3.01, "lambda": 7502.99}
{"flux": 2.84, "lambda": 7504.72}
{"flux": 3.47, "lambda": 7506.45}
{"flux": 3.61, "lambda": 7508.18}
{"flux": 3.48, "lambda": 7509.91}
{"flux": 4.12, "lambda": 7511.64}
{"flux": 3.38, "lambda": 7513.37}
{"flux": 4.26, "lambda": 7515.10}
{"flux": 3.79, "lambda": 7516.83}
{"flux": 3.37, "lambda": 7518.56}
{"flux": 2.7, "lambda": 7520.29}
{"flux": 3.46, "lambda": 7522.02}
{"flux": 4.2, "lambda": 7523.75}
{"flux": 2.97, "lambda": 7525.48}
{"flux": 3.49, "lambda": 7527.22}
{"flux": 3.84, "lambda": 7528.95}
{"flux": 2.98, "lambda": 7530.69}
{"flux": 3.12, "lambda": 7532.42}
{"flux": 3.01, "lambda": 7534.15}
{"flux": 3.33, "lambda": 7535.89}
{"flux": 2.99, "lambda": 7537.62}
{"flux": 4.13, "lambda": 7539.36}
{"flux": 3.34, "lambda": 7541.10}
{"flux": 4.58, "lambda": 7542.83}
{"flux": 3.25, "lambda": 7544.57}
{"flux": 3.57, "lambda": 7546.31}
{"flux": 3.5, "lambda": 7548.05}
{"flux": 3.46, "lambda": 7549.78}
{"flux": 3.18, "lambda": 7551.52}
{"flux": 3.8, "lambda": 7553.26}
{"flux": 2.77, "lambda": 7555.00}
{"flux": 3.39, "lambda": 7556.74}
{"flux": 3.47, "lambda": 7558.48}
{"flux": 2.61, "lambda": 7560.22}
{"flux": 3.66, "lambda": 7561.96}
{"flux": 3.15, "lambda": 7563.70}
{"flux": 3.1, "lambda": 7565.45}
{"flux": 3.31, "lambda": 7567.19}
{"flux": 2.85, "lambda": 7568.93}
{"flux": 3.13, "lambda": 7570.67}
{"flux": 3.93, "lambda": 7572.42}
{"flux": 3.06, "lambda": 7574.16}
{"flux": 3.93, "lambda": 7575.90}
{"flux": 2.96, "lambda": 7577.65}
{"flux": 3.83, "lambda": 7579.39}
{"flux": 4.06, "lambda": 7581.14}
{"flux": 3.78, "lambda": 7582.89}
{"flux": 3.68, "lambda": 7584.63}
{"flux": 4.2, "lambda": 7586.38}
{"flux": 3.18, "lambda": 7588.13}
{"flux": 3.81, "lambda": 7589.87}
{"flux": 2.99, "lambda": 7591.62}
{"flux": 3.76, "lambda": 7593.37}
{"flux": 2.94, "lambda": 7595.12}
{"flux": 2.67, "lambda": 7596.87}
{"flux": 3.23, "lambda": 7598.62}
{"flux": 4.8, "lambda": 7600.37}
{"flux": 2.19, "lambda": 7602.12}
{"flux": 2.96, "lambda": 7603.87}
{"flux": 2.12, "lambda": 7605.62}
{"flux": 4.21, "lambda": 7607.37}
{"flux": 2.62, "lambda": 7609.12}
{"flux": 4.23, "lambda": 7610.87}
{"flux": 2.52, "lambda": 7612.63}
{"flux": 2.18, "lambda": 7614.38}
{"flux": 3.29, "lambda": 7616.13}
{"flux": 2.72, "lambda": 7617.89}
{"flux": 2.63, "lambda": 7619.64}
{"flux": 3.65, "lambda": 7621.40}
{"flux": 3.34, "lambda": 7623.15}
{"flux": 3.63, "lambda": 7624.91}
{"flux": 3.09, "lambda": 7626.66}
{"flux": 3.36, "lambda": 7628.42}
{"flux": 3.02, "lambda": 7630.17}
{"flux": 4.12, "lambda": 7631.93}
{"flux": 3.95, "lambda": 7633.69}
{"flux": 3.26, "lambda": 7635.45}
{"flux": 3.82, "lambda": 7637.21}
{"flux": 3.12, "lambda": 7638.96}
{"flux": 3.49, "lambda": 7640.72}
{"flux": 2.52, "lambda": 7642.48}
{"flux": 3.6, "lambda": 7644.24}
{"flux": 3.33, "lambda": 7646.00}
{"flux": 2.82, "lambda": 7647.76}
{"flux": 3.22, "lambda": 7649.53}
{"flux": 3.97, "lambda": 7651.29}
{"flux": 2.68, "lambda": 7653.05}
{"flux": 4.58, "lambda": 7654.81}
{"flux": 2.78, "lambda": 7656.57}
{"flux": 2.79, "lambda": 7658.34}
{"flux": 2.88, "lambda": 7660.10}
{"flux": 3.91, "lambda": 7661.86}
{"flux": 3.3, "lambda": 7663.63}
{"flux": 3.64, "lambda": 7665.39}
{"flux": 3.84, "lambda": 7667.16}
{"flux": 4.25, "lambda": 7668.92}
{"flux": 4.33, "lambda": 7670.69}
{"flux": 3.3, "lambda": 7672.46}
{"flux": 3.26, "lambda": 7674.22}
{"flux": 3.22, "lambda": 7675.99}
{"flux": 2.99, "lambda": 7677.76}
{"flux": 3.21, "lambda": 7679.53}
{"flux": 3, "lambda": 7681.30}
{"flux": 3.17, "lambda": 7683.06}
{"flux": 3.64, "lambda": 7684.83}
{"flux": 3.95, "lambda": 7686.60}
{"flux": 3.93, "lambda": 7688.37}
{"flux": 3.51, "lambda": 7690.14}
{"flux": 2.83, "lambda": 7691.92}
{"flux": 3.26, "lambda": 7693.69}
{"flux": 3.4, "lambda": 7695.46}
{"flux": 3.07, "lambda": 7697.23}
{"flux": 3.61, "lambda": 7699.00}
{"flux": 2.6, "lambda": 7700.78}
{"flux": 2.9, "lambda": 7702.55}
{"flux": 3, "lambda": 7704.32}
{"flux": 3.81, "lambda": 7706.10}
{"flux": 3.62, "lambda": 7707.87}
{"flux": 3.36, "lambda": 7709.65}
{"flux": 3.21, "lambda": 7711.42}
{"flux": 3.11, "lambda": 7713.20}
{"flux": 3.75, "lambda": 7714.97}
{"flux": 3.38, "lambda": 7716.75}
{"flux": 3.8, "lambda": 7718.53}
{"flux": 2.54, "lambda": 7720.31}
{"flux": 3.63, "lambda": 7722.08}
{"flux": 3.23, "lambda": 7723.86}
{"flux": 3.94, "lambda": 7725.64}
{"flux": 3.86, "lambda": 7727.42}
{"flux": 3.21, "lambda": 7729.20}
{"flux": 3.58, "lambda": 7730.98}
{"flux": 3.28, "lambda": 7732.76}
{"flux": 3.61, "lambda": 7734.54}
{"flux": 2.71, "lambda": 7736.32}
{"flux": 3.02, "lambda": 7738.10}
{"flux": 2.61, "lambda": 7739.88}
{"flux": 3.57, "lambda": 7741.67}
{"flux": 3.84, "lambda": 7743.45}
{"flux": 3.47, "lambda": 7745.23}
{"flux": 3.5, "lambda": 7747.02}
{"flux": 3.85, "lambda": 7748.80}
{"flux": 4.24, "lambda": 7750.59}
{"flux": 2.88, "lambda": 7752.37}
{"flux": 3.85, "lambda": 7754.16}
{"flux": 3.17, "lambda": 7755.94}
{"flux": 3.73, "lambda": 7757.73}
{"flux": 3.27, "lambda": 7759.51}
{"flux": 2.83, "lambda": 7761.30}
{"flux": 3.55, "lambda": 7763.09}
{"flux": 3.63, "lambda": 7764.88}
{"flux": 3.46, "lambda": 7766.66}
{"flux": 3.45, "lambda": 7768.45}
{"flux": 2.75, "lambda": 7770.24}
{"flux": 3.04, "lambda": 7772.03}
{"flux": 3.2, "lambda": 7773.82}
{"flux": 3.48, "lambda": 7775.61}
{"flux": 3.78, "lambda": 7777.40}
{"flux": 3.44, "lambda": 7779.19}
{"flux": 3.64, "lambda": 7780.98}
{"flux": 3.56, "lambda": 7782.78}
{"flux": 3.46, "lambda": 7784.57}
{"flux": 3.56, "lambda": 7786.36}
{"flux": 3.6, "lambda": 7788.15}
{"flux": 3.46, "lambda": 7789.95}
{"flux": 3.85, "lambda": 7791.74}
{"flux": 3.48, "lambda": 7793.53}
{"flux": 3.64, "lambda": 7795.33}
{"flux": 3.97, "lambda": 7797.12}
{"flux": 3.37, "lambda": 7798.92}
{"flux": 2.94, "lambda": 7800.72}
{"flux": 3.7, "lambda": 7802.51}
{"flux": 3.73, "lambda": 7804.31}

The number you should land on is 1.10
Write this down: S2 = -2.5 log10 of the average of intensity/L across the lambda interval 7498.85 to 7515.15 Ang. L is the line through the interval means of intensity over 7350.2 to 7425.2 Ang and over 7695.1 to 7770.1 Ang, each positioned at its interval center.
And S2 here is -0.08 mag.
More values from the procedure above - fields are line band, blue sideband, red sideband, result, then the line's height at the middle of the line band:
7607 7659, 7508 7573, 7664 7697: 0.058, 3.46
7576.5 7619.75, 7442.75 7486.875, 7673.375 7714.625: 0.024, 3.35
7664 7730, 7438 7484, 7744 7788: 0.006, 3.43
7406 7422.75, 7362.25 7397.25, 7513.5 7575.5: 0.018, 3.39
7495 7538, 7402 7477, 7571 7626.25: -0.047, 3.35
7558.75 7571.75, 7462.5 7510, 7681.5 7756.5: 0.094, 3.43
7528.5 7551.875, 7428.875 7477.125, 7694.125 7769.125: -0.032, 3.35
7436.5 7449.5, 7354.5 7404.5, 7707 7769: 0.099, 3.44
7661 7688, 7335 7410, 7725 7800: -0.030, 3.44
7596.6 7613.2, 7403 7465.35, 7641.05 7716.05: 0.061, 3.37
